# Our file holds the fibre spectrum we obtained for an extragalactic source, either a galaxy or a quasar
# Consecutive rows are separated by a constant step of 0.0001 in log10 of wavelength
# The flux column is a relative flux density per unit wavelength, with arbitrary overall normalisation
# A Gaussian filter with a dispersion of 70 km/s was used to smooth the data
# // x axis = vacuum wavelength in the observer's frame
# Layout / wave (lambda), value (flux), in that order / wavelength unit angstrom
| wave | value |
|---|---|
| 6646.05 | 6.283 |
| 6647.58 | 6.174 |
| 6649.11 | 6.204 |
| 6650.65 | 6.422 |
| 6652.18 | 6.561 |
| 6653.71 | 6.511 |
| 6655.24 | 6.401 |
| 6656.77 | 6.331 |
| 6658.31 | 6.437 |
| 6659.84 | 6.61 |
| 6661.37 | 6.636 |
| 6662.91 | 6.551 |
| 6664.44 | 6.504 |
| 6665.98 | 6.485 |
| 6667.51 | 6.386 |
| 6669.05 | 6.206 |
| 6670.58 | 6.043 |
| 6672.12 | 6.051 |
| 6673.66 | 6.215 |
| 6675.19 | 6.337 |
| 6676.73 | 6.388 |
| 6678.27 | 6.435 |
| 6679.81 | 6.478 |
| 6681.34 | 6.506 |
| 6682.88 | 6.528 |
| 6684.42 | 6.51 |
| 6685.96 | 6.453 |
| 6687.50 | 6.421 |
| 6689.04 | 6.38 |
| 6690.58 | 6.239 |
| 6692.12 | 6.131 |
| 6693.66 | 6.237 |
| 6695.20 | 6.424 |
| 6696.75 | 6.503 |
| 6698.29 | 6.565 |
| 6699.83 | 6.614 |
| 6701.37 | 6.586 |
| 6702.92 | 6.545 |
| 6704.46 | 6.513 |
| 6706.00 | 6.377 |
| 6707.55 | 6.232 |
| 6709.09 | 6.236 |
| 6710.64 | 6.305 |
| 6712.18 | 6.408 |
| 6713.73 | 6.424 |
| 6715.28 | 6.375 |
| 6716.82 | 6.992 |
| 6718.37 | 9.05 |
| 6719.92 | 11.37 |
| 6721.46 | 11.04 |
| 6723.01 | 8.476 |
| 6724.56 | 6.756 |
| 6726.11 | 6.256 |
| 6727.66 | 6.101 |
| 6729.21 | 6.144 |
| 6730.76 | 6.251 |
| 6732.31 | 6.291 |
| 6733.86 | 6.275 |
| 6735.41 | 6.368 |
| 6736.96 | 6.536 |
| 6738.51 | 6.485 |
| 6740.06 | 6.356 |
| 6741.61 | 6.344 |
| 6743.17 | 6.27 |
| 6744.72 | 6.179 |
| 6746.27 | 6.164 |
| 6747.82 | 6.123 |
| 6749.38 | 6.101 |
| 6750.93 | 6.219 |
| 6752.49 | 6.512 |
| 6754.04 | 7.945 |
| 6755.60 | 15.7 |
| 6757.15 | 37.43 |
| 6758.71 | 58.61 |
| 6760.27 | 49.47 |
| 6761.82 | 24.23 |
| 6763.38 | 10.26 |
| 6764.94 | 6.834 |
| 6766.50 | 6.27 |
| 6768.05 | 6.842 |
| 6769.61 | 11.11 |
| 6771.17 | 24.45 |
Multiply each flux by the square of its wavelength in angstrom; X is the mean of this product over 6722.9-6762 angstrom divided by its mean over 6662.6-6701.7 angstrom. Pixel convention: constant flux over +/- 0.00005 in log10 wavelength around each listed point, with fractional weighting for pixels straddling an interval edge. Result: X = 2.0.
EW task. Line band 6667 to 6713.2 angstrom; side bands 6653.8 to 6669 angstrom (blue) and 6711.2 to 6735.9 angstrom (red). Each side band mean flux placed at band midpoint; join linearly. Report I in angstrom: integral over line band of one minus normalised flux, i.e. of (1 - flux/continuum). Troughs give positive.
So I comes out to 3.2 angstrom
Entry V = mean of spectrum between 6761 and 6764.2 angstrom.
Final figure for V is 17.6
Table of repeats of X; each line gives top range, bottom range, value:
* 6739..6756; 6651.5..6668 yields 1.12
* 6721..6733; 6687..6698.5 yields 1.12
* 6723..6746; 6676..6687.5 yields 1.00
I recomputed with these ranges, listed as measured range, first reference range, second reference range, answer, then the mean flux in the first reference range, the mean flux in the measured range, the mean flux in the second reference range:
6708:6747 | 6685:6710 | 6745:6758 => 9.3 angstrom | 6.4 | 6.93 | 11.6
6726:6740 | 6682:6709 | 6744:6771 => 6.8 angstrom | 6.42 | 6.31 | 16.2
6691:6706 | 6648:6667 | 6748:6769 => 6.4 angstrom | 6.46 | 6.45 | 18.2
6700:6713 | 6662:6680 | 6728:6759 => 2.9 angstrom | 6.33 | 6.41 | 10.2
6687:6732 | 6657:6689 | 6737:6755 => -3.0 angstrom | 6.41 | 6.89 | 6.52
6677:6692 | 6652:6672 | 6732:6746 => -0.1 angstrom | 6.42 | 6.42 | 6.34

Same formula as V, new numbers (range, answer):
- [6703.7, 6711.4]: 6.33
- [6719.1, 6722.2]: 11.2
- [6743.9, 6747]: 6.19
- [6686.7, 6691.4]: 6.35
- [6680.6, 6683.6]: 6.51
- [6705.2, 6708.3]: 6.3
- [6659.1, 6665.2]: 6.58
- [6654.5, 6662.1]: 6.48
